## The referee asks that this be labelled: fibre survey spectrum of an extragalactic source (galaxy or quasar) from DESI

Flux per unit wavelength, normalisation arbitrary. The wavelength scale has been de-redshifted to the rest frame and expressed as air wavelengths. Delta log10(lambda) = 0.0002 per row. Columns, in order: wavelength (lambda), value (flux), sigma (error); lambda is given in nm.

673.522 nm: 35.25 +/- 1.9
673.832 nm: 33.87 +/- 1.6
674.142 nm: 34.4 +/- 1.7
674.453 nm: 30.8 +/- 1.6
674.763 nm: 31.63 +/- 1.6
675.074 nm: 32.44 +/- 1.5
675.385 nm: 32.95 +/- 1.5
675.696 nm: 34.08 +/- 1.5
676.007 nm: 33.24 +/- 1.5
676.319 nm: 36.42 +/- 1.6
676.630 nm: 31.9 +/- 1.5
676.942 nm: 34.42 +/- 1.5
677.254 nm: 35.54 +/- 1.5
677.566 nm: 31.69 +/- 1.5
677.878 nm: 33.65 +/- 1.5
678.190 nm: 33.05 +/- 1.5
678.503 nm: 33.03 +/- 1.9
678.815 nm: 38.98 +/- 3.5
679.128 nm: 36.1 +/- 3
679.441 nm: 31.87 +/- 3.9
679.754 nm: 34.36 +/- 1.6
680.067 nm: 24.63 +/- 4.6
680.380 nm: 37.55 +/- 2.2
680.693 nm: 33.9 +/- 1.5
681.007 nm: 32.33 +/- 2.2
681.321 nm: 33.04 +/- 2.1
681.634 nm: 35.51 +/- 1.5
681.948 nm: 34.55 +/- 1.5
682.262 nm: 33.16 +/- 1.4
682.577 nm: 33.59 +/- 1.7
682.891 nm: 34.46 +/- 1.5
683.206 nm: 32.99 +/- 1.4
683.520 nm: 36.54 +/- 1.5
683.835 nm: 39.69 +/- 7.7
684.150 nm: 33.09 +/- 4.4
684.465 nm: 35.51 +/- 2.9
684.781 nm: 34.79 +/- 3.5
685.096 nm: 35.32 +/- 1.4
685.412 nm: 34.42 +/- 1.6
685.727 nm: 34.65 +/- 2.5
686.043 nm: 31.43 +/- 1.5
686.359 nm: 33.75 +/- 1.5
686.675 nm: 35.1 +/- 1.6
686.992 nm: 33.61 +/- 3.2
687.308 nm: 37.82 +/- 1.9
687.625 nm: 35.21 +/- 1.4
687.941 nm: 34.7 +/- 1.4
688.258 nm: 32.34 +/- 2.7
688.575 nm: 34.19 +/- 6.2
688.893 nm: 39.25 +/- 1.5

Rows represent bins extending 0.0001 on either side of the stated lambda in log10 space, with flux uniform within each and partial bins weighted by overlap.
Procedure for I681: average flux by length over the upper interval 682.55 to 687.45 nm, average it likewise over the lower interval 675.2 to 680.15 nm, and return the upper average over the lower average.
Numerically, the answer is 1.04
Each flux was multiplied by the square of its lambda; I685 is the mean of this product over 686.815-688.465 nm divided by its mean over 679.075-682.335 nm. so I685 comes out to 1.06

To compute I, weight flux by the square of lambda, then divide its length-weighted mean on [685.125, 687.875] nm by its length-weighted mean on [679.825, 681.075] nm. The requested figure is 1.1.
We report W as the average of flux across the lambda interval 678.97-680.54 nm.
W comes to 32.9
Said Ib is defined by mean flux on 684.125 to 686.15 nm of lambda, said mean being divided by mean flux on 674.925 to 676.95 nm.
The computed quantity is 1.0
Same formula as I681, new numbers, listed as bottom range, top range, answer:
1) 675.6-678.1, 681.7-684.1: 1.03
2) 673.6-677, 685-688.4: 1.03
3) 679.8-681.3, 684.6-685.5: 1.08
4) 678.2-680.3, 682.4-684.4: 1.05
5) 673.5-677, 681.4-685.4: 1.05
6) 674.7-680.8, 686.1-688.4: 1.03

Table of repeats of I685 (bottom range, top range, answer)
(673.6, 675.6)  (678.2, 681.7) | 1.04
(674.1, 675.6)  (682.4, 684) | 1.12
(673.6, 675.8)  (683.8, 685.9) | 1.10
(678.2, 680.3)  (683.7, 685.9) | 1.08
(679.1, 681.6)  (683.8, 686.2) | 1.07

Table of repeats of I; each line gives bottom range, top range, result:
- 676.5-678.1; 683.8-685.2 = 1.08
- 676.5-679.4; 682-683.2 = 1.00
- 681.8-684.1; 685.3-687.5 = 1.00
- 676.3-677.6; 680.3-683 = 1.02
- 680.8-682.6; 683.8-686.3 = 1.04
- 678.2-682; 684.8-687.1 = 1.03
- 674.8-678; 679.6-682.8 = 1.01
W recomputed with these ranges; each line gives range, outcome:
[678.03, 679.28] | 35.3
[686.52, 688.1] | 35.3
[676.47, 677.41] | 34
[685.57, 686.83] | 33.7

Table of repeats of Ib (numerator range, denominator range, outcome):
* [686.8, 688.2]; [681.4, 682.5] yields 1.03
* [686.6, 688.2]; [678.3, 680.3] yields 1.05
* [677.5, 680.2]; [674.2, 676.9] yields 1.00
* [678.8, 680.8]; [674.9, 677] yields 1.00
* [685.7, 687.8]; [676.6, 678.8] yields 1.02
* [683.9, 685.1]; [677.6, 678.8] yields 1.04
